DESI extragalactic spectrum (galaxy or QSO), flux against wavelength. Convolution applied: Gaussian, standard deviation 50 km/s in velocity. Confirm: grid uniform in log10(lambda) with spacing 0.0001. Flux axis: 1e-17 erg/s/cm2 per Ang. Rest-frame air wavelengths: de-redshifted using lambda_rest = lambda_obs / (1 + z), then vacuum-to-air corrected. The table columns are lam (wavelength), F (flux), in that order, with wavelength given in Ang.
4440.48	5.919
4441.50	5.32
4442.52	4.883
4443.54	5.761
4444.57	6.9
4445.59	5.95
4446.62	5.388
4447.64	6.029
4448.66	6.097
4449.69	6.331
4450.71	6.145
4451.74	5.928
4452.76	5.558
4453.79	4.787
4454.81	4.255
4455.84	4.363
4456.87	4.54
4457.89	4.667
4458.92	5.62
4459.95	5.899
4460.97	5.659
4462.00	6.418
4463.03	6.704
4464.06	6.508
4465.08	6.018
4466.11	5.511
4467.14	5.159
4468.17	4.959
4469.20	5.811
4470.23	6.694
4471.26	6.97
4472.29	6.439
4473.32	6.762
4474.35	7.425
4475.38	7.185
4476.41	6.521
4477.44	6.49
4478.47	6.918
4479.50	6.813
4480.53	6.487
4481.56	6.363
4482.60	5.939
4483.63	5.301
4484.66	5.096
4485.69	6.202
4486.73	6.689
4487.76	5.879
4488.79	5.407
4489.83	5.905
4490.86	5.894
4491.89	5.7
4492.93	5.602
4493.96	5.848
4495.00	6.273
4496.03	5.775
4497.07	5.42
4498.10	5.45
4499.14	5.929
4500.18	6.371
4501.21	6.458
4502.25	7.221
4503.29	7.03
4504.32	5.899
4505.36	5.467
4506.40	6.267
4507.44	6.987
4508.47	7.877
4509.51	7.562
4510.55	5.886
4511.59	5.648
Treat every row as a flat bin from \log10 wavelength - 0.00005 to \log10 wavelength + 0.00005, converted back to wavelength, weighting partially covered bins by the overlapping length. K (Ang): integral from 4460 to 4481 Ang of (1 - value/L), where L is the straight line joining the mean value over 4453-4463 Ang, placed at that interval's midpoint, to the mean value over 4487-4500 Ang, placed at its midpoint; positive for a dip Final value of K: -3.6 Ang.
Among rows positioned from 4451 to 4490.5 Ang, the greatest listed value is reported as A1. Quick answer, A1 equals 7.425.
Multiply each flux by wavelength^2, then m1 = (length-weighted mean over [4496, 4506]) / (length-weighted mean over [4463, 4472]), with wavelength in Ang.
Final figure 1.03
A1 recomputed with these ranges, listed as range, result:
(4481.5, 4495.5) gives 6.689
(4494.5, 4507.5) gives 7.221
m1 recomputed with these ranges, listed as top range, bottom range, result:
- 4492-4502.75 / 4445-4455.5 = 1.09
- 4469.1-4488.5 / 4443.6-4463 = 1.16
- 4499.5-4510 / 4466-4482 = 1.06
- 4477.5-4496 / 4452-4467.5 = 1.12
